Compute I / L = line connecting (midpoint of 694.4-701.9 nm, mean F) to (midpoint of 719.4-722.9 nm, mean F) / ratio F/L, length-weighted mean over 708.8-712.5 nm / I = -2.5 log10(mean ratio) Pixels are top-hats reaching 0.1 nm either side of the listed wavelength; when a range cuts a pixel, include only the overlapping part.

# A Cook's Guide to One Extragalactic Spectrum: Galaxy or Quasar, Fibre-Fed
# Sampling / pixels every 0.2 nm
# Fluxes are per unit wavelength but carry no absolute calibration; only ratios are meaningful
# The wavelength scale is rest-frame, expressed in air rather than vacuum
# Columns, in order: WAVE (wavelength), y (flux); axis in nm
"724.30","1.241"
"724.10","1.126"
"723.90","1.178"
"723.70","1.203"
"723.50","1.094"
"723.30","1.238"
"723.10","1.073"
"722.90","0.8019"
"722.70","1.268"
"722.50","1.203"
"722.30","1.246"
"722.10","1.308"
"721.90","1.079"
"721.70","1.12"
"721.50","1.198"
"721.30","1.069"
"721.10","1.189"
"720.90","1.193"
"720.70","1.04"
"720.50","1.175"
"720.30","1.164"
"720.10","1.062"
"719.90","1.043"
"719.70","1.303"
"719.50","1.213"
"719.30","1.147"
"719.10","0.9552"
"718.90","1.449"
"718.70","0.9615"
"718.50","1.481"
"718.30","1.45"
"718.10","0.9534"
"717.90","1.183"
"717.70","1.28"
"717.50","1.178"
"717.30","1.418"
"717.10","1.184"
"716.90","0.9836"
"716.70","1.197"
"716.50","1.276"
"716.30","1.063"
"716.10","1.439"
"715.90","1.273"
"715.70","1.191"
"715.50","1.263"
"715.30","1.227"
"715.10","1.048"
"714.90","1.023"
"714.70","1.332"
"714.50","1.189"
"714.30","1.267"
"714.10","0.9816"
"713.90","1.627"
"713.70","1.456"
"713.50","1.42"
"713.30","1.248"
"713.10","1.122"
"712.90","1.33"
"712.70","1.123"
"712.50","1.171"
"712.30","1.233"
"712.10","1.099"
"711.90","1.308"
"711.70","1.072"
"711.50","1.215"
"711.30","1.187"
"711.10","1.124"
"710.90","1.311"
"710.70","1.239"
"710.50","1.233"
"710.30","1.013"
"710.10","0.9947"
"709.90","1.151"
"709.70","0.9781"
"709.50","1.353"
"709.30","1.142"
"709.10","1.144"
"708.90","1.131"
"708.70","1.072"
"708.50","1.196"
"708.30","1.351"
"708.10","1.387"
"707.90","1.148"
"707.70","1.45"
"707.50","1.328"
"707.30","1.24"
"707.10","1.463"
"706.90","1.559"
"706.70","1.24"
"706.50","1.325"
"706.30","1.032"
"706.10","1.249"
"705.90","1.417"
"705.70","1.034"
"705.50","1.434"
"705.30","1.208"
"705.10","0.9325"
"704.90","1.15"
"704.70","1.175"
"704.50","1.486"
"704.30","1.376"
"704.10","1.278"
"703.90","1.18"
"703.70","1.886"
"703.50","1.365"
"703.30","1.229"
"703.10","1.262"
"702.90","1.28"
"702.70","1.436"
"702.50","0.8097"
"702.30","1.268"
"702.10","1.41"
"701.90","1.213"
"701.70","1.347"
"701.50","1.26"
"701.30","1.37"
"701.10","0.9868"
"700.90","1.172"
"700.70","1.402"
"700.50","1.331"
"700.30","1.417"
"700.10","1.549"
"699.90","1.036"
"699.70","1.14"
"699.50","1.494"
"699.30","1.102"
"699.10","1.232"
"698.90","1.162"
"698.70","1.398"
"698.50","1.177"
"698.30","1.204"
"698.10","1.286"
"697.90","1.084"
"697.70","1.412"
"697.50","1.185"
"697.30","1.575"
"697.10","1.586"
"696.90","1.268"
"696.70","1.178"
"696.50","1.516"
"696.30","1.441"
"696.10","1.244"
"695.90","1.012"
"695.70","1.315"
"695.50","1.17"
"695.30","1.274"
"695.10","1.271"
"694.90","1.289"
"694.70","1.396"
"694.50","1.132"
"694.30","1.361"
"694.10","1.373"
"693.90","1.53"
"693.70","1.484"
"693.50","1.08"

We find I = 0.05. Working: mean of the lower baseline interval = 1.28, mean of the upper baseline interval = 1.16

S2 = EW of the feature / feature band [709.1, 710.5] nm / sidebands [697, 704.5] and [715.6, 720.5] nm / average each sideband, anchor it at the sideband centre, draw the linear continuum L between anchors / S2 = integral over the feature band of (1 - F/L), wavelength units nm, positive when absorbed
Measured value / 0.146 nm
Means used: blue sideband 1.3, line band 1.12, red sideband 1.2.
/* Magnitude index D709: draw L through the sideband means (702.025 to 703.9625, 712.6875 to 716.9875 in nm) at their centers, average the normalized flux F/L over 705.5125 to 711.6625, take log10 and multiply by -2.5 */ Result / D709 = 0.04 mag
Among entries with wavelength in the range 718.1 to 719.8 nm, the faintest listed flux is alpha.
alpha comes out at 0.9534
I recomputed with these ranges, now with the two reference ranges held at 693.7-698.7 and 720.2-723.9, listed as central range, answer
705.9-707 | -0.04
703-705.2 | -0.04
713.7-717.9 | -0.04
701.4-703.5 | 0.01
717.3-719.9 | -0.04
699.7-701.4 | 0.01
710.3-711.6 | 0.01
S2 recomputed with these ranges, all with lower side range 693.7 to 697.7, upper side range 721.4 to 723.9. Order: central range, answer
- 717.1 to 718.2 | -0.01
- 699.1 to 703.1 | 0.09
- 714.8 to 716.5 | 0.00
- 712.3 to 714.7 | -0.11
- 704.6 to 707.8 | -0.01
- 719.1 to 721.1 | 0.05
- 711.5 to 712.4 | 0.03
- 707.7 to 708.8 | 0.00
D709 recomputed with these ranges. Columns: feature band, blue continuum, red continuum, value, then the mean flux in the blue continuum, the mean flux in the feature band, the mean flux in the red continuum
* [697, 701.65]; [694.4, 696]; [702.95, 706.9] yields -0.03 mag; 1.23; 1.29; 1.28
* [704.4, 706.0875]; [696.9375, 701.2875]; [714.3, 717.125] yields 0.02 mag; 1.28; 1.23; 1.19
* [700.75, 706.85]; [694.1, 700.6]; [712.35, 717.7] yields 0.00 mag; 1.29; 1.26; 1.23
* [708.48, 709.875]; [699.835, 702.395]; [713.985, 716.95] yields 0.08 mag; 1.29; 1.14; 1.19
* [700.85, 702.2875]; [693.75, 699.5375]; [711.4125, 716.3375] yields 0.02 mag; 1.3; 1.26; 1.23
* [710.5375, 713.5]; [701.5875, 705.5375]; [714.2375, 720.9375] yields 0.02 mag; 1.28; 1.21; 1.19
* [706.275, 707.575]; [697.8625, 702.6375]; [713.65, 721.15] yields -0.08 mag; 1.25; 1.33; 1.21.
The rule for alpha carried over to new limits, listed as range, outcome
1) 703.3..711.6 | 0.9325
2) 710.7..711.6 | 1.124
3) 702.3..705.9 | 0.8097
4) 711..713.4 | 1.072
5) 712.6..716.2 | 0.9816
